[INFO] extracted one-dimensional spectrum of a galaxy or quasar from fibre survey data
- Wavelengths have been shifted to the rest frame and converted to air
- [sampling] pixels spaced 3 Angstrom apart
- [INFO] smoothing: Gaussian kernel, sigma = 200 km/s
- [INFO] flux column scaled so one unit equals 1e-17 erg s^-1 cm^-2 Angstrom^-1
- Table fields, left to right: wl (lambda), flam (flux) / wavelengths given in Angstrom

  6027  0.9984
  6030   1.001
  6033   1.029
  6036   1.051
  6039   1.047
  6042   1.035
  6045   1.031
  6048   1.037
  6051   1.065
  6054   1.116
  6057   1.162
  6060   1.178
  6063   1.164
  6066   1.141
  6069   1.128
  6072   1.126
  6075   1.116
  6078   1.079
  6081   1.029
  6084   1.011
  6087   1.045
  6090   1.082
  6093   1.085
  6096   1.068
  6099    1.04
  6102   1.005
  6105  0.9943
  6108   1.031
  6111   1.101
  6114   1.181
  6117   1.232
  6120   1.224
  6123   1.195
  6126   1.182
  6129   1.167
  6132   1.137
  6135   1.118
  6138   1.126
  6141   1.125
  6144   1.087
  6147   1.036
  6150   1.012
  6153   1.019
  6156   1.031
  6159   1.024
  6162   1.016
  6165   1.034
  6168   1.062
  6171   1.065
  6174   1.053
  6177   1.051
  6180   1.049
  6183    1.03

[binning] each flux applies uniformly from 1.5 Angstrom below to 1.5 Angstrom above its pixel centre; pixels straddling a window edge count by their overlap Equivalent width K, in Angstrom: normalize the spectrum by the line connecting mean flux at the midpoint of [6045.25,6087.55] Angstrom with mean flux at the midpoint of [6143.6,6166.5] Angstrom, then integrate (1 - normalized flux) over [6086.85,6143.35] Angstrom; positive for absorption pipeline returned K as -2.8 Angstrom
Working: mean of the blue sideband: 1.1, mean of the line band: 1.11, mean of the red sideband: 1.03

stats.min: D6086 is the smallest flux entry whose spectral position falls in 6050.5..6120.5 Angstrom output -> 0.9943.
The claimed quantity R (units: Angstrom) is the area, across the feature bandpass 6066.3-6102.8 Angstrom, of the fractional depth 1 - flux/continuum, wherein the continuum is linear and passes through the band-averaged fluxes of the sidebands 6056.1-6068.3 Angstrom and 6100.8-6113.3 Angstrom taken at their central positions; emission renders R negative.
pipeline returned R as 1.0 Angstrom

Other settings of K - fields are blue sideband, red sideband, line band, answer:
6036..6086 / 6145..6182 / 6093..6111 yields 0.5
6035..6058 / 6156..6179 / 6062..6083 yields -0.9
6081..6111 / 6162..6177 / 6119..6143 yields -2.5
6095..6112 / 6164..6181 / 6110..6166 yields -3.4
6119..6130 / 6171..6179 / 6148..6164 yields 1.2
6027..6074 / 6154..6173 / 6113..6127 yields -2.0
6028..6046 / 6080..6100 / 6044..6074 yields -2.2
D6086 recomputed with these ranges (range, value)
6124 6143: 1.118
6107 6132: 1.031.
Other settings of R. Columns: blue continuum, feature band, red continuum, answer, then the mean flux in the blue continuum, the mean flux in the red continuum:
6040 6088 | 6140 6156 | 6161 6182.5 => 0.1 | 1.09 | 1.05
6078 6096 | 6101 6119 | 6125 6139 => 0.1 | 1.05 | 1.15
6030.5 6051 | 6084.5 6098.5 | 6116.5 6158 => 0.2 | 1.04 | 1.12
